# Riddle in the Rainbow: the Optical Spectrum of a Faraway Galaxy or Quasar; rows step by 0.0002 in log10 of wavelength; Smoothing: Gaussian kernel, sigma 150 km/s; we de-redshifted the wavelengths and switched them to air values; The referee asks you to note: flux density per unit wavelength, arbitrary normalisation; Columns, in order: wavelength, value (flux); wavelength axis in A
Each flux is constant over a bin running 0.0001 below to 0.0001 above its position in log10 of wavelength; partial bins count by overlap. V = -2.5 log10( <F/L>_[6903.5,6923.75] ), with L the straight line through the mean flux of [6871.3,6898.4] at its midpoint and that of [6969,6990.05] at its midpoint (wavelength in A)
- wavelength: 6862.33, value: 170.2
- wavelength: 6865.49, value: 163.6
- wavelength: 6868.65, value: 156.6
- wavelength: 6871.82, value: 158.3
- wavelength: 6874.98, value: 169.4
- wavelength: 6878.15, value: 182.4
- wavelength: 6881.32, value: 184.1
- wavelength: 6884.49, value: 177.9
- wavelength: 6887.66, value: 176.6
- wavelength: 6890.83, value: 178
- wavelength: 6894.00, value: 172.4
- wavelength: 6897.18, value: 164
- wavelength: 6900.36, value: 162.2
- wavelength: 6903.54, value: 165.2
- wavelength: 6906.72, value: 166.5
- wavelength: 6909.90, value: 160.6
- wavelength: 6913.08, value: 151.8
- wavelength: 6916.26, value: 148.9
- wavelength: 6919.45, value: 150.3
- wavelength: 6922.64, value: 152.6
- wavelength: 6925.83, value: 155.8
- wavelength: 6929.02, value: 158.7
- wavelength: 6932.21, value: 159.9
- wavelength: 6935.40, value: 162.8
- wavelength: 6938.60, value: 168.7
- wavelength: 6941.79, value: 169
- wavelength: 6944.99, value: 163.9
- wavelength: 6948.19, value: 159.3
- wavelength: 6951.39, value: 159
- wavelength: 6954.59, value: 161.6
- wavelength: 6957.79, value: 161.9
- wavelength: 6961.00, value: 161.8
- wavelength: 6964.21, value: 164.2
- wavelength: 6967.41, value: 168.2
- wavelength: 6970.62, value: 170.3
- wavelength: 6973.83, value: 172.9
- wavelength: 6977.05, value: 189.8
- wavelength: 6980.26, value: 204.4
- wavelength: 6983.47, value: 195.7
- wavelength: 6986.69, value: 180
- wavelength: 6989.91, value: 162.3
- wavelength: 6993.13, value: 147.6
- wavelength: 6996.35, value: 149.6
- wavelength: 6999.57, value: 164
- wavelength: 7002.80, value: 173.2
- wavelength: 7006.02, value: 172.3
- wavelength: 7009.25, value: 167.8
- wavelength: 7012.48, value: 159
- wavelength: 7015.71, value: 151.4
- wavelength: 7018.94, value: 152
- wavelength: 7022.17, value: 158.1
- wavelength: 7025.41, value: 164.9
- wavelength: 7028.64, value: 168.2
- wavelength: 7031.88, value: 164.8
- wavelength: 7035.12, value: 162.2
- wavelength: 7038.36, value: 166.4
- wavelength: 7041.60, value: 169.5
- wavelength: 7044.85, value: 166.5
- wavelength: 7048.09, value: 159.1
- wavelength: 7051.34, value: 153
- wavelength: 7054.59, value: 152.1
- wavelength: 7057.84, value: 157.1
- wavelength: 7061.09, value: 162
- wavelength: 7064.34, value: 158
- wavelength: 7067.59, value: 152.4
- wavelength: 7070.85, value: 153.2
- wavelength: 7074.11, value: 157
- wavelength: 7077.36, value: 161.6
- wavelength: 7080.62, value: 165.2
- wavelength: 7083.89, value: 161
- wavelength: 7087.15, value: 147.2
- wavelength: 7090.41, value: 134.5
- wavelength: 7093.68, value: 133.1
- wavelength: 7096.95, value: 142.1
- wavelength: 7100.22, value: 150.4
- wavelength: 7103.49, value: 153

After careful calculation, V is 0.14 mag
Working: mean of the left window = 174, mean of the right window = 184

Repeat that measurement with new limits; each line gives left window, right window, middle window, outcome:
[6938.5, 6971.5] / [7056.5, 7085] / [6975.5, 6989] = -0.17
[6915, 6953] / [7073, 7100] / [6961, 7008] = -0.11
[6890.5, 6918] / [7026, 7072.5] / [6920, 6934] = 0.04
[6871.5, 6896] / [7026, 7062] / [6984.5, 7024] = 0.02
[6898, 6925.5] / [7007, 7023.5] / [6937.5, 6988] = -0.09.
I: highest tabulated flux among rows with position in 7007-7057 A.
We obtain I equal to 169.5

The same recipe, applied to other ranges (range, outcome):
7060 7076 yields 162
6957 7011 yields 204.4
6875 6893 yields 184.1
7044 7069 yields 166.5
